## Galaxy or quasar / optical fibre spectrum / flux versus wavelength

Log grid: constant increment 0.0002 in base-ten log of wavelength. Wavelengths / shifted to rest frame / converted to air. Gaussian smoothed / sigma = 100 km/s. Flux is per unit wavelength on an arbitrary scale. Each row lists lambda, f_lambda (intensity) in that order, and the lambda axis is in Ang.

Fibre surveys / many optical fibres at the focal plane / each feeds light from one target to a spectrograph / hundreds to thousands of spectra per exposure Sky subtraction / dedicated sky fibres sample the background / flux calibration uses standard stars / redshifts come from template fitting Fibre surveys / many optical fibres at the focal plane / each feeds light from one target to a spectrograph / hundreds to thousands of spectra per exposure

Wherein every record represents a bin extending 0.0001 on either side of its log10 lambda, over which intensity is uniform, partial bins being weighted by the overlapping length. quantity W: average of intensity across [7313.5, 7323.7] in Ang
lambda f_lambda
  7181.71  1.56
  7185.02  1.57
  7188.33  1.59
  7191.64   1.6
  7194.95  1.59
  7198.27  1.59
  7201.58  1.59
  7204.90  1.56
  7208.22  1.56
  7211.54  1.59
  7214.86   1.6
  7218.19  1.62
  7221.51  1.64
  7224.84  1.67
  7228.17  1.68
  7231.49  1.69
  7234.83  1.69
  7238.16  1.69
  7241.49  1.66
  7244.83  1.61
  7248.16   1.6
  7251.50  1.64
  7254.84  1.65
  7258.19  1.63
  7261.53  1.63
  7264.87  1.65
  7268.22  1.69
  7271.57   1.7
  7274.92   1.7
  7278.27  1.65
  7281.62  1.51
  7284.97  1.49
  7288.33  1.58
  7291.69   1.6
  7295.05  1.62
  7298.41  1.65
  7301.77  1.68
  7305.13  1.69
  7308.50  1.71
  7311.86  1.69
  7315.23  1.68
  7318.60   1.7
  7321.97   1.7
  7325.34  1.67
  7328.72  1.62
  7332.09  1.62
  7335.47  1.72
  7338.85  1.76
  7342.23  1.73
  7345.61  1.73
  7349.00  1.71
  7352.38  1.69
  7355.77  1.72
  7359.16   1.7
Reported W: 1.69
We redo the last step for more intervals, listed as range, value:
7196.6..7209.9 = 1.57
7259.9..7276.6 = 1.67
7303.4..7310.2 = 1.7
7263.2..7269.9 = 1.67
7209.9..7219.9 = 1.6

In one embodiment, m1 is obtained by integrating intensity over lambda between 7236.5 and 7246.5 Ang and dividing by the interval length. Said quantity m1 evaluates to 1.65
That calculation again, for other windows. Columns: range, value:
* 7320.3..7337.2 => 1.67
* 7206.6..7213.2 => 1.58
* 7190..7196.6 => 1.6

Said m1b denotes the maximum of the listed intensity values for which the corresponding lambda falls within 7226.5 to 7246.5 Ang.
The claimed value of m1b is 1.69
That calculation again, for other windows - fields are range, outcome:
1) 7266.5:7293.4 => 1.7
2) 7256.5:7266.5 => 1.65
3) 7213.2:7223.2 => 1.64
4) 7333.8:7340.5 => 1.76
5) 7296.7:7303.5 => 1.68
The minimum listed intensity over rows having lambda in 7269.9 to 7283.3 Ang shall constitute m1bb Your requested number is 1.51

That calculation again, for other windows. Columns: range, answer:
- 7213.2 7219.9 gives 1.6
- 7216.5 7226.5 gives 1.62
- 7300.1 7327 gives 1.67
